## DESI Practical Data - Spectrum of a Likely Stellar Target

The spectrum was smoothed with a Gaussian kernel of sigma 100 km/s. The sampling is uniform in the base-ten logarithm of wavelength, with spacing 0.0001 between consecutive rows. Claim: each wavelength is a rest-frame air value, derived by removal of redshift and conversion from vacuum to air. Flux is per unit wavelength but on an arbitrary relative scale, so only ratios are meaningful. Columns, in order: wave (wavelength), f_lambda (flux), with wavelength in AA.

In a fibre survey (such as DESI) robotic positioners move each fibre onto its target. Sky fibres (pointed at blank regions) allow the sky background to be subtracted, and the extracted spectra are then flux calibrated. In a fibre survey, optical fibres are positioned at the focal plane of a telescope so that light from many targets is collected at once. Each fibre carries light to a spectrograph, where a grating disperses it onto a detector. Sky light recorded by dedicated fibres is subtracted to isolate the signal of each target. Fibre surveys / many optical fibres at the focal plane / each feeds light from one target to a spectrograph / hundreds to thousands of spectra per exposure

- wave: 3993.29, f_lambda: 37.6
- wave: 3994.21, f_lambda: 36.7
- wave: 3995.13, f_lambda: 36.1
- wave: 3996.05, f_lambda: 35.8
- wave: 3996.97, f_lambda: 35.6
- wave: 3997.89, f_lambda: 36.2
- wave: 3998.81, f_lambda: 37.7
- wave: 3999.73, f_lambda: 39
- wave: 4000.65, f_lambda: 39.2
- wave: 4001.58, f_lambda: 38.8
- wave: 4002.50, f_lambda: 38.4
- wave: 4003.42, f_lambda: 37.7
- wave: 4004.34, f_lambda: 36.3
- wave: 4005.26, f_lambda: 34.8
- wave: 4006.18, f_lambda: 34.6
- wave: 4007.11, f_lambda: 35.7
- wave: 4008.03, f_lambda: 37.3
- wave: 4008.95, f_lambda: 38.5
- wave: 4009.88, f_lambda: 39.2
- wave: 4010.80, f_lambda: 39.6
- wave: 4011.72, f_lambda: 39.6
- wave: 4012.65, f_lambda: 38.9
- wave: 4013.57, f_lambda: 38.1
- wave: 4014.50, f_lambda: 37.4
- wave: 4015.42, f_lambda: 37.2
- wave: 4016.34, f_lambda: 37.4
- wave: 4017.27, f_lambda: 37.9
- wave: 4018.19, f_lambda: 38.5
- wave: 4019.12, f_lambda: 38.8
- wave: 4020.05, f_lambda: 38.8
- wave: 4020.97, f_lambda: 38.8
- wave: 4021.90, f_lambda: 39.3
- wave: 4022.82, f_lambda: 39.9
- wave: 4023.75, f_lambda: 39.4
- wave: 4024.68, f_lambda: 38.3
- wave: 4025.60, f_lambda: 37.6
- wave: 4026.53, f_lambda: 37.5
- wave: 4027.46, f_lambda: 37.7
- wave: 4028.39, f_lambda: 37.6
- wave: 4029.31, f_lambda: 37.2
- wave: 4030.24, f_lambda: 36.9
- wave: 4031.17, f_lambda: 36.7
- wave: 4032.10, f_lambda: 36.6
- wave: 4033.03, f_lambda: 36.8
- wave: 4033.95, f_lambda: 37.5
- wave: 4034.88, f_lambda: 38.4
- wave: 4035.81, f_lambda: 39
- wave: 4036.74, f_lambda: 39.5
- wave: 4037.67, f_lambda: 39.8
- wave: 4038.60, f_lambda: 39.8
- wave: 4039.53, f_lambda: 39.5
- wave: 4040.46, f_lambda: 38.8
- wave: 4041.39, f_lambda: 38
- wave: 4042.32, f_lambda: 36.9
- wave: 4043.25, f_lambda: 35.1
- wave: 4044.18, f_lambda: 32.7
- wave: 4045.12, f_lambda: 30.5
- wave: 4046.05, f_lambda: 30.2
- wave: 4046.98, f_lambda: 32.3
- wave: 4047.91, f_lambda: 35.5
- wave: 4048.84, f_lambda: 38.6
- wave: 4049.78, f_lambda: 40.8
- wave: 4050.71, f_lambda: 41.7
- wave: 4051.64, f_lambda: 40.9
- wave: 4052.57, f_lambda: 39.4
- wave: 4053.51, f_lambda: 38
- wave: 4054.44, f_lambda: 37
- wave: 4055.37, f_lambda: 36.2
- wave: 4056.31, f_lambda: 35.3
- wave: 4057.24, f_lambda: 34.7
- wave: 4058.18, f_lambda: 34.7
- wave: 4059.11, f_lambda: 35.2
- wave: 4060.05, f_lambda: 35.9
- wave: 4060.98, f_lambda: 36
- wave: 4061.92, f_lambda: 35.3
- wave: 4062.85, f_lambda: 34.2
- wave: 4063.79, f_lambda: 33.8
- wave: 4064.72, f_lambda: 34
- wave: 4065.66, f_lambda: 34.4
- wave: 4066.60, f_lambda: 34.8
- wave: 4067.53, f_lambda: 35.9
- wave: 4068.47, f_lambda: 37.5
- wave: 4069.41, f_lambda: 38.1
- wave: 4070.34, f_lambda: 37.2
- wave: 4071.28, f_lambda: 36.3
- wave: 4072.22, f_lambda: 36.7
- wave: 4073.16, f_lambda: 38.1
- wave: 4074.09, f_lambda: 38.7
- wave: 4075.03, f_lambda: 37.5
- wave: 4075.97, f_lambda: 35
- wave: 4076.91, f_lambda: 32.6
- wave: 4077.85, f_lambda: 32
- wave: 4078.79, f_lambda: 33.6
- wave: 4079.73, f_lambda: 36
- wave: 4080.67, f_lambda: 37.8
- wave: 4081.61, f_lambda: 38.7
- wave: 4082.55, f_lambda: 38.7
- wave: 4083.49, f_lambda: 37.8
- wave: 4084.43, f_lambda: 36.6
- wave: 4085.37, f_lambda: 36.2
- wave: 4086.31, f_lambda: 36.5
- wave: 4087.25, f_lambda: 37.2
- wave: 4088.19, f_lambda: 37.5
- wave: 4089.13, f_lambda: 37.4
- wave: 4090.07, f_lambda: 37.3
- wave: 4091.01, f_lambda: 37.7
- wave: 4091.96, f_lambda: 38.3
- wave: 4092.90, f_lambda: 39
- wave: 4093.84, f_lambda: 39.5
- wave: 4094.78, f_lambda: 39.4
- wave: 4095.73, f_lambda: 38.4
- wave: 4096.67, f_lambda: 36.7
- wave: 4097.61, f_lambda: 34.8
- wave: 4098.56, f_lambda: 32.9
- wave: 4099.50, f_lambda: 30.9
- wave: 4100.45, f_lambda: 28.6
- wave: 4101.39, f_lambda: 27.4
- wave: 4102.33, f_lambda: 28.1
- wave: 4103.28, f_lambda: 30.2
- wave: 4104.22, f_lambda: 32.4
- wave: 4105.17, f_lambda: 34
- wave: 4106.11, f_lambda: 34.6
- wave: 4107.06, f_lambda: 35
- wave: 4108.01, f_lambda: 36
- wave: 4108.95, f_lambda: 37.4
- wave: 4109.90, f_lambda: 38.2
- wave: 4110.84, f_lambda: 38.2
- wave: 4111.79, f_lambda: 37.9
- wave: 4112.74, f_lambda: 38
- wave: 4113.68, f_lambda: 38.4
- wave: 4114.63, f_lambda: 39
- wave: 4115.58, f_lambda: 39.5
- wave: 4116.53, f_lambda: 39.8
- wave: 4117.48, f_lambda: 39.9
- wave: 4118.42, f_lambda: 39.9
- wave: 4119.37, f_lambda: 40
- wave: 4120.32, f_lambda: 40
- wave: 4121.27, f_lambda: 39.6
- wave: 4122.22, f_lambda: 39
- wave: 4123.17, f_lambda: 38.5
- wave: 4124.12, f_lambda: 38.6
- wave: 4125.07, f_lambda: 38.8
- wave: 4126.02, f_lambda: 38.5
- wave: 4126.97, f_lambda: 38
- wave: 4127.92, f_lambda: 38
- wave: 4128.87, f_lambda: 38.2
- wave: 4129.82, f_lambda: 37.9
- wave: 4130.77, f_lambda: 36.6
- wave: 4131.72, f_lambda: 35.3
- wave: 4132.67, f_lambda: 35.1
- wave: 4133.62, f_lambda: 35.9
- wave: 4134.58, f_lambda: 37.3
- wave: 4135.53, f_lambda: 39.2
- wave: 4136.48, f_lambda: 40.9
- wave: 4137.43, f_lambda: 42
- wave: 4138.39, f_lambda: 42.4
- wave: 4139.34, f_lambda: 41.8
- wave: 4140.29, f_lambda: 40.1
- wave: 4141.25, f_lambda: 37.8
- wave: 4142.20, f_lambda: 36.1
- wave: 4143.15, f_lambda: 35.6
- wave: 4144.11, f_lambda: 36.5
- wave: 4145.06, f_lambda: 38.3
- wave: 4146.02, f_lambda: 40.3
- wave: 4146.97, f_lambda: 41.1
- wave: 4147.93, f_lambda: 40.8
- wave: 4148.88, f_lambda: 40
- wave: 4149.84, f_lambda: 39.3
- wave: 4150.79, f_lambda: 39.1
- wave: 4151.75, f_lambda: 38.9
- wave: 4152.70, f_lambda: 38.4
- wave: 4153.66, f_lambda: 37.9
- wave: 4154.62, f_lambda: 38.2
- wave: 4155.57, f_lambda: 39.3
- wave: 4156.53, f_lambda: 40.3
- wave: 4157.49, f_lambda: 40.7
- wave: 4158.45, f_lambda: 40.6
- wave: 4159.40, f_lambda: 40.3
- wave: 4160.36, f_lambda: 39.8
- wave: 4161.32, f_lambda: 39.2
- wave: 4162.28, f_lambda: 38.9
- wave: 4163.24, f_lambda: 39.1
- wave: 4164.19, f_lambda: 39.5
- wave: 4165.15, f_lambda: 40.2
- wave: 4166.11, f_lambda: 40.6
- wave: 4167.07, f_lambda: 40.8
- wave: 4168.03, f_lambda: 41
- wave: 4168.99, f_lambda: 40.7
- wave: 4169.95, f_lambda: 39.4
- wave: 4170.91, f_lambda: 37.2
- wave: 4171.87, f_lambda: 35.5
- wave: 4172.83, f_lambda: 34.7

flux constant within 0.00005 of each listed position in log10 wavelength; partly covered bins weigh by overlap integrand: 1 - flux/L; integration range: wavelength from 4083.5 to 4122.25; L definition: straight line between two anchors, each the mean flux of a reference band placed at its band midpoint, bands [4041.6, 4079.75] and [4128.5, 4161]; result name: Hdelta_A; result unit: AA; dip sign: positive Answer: 0.90 AA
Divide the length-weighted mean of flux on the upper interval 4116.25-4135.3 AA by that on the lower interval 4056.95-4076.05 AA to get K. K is 1.06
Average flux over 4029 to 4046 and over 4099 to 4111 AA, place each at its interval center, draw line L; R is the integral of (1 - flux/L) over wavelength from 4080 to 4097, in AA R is -1.90 AA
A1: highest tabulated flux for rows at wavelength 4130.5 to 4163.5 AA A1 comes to 42.4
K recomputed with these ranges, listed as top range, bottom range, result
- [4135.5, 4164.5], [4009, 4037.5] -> 1.03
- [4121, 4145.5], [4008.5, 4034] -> 1.00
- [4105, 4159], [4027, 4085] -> 1.05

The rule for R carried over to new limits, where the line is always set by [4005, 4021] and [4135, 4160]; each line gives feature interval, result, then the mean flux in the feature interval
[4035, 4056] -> 0.5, 37.3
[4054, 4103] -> 3.7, 35.7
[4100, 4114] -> 1.7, 34.3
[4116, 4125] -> -0.1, 39.4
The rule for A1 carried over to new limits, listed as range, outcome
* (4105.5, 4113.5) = 38.2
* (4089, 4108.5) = 39.5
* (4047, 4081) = 41.7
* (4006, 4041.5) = 39.9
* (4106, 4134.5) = 40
